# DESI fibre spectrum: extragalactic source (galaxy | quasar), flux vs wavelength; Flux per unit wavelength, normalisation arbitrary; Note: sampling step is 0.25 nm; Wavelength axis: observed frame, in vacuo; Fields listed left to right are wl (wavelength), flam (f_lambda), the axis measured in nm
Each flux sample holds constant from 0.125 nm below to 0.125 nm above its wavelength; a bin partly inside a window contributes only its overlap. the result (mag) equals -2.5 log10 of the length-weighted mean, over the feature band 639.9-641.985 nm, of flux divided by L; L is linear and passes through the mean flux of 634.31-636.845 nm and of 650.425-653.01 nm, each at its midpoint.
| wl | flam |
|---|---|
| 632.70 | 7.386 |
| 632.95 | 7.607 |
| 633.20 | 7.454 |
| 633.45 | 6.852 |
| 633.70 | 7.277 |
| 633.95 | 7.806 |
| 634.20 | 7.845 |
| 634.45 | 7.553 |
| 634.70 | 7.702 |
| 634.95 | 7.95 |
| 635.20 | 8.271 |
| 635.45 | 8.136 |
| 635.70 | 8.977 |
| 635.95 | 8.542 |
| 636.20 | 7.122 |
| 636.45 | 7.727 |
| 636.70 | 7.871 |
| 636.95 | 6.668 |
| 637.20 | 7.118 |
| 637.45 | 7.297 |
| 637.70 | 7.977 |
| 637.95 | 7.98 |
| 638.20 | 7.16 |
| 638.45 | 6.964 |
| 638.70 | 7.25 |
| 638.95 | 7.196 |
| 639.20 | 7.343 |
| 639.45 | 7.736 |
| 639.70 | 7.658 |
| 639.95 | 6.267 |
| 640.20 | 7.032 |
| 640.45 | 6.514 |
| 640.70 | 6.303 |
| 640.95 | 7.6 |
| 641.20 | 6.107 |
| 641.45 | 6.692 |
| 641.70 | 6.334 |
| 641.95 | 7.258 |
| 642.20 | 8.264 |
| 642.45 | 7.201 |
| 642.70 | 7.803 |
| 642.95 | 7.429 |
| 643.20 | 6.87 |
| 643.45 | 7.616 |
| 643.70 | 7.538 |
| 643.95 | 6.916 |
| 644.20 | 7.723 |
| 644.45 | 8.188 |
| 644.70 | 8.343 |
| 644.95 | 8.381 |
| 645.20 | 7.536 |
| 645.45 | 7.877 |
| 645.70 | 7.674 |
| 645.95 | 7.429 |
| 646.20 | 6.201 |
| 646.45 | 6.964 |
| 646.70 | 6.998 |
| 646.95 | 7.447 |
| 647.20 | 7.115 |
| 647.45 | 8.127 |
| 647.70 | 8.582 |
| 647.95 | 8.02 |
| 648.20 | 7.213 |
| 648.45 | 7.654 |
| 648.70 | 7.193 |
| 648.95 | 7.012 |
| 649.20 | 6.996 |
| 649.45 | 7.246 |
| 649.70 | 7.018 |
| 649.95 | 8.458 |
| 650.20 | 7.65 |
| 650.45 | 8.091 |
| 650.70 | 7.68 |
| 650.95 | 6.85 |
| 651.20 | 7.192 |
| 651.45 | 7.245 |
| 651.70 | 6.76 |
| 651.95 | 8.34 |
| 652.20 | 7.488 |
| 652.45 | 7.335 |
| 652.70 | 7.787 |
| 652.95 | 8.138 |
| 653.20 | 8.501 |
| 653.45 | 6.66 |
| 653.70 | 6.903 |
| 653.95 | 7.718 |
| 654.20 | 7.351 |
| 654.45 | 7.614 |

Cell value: 0.172 mag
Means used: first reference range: 7.97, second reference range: 7.5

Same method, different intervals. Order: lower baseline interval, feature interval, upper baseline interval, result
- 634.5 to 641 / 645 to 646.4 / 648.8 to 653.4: 0.02 mag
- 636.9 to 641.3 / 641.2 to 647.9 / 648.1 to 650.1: -0.03 mag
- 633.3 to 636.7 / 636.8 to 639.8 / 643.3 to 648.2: 0.06 mag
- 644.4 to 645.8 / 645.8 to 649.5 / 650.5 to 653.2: 0.07 mag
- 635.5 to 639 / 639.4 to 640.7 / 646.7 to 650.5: 0.10 mag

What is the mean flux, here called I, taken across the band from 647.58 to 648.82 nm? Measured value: 7.73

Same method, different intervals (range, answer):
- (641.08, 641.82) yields 6.38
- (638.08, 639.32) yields 7.18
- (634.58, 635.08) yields 7.83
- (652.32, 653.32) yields 7.94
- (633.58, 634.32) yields 7.64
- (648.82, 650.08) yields 7.35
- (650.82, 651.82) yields 7.02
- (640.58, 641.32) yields 6.68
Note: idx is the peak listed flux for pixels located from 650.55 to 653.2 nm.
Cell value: 8.501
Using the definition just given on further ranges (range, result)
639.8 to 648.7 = 8.582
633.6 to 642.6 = 8.977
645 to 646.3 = 7.877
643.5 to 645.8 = 8.381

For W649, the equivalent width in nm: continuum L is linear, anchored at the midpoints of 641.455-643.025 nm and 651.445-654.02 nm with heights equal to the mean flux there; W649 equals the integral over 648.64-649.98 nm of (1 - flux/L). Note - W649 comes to 0.04 nm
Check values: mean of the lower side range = 7.33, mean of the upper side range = 7.54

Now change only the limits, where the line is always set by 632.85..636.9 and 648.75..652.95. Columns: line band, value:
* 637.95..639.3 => 0.08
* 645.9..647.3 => 0.10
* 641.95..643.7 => 0.02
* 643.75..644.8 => -0.02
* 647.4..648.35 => -0.06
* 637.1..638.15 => 0.02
